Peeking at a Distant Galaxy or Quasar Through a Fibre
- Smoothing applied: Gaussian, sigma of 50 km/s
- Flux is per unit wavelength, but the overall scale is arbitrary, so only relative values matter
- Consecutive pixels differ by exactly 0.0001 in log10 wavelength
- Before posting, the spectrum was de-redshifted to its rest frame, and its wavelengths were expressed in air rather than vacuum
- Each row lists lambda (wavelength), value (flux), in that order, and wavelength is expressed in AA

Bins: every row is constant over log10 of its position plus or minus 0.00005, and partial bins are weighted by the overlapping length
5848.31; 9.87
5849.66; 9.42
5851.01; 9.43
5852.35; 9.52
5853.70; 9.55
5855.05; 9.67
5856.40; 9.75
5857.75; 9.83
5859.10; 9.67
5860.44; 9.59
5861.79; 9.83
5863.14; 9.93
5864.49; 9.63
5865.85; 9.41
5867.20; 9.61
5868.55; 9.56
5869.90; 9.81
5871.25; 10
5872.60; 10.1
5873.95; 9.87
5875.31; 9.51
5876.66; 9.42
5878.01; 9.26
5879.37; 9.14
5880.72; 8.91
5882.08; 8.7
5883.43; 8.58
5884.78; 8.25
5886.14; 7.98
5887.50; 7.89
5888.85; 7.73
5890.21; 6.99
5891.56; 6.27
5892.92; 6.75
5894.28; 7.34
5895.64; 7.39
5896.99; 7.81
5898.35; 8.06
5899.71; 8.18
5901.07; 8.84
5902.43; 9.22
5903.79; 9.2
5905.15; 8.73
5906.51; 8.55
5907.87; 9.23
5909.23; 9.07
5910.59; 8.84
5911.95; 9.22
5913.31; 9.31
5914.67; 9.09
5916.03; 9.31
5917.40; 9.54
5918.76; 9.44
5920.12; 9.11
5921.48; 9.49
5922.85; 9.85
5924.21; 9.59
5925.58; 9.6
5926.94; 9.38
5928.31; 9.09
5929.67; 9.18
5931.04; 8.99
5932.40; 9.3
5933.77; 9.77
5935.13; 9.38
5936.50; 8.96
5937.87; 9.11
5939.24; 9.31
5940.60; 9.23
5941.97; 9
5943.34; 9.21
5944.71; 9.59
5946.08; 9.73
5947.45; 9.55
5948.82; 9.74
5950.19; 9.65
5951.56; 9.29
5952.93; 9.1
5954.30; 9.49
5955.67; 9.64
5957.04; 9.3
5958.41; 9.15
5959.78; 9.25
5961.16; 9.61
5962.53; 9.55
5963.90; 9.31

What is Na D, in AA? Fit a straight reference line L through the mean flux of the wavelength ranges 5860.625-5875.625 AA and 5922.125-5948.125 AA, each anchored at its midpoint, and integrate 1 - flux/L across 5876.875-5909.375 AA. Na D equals 4.5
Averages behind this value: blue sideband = 9.75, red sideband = 9.36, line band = 8.26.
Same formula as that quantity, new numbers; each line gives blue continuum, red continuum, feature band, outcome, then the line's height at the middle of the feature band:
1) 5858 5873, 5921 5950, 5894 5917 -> 2.0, 9.54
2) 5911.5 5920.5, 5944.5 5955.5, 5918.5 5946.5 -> 0.2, 9.41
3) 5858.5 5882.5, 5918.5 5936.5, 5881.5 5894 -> 2.4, 9.51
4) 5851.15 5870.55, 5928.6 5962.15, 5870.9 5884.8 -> 0.5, 9.6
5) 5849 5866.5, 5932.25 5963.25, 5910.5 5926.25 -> 0.1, 9.47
